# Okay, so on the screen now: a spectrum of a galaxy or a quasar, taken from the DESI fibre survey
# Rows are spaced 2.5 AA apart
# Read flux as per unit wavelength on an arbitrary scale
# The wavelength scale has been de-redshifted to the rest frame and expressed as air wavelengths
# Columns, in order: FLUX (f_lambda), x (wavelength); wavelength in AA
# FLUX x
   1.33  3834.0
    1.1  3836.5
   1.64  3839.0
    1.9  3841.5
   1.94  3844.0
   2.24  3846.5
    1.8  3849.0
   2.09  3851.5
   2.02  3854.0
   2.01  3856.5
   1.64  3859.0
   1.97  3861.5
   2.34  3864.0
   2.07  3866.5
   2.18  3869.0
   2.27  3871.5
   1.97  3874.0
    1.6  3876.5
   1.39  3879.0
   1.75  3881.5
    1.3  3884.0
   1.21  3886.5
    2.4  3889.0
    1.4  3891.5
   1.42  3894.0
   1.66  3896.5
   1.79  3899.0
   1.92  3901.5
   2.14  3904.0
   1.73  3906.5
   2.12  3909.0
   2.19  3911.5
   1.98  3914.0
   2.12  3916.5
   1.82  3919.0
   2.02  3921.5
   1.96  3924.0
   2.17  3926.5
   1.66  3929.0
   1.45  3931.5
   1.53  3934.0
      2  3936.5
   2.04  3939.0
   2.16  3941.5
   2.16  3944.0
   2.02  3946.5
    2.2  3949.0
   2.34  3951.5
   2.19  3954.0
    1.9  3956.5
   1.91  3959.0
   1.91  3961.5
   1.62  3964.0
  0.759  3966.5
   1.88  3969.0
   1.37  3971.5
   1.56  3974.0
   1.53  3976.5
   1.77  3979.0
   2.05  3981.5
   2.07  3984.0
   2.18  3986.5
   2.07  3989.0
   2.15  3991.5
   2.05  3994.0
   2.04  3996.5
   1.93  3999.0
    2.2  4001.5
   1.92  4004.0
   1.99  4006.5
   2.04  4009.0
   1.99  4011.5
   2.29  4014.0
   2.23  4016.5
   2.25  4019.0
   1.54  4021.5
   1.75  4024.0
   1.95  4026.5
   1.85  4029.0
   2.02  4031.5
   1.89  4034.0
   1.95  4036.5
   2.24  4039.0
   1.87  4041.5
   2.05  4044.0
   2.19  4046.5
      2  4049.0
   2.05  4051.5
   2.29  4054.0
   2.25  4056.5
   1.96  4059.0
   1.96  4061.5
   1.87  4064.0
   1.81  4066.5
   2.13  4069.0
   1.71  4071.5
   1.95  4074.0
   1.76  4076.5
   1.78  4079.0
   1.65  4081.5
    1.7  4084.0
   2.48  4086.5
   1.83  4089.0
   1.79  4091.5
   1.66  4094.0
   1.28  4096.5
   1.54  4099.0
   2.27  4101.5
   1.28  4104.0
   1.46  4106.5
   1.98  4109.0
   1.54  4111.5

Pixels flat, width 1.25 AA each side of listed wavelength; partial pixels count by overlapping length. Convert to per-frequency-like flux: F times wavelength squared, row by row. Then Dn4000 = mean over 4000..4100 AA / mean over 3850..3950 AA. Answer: 1.10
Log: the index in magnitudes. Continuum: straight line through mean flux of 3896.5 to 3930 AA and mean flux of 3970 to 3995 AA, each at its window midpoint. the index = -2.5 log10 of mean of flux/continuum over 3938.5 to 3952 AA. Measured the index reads -0.121 mag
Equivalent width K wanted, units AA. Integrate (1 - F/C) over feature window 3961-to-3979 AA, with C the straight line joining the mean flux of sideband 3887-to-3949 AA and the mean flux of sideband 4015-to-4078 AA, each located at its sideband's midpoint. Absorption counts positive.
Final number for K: 3.88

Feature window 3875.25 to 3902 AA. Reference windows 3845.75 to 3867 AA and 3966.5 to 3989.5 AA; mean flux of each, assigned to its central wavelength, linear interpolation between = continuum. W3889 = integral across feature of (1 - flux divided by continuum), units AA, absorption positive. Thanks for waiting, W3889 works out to 4.57 AA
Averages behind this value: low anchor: 2.01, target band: 1.61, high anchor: 1.77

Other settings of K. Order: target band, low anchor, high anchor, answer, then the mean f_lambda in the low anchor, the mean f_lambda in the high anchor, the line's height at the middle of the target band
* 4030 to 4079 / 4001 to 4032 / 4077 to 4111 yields -3.1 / 2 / 1.74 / 1.87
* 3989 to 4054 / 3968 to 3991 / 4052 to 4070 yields -2.8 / 1.84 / 2.04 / 1.94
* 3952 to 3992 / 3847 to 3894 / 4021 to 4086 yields 1.9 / 1.85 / 1.94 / 1.9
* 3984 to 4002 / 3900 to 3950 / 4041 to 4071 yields -0.7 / 1.97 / 2.03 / 2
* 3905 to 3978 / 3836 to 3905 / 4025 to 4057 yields 1.7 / 1.83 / 2.04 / 1.92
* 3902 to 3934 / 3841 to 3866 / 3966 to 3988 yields -1.3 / 2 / 1.72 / 1.85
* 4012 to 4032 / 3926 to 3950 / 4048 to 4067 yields 0.2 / 1.93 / 2.03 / 2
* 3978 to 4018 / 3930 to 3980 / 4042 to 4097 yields -4.5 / 1.81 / 1.92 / 1.86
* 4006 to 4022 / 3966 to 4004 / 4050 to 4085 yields -1.6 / 1.86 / 1.92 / 1.88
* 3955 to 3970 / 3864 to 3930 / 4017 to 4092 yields 1.8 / 1.87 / 1.96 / 1.9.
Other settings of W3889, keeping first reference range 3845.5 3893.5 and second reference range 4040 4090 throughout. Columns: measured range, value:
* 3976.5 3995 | -0.84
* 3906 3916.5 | -0.83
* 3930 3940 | 0.82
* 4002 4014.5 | -0.66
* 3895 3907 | 0.24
